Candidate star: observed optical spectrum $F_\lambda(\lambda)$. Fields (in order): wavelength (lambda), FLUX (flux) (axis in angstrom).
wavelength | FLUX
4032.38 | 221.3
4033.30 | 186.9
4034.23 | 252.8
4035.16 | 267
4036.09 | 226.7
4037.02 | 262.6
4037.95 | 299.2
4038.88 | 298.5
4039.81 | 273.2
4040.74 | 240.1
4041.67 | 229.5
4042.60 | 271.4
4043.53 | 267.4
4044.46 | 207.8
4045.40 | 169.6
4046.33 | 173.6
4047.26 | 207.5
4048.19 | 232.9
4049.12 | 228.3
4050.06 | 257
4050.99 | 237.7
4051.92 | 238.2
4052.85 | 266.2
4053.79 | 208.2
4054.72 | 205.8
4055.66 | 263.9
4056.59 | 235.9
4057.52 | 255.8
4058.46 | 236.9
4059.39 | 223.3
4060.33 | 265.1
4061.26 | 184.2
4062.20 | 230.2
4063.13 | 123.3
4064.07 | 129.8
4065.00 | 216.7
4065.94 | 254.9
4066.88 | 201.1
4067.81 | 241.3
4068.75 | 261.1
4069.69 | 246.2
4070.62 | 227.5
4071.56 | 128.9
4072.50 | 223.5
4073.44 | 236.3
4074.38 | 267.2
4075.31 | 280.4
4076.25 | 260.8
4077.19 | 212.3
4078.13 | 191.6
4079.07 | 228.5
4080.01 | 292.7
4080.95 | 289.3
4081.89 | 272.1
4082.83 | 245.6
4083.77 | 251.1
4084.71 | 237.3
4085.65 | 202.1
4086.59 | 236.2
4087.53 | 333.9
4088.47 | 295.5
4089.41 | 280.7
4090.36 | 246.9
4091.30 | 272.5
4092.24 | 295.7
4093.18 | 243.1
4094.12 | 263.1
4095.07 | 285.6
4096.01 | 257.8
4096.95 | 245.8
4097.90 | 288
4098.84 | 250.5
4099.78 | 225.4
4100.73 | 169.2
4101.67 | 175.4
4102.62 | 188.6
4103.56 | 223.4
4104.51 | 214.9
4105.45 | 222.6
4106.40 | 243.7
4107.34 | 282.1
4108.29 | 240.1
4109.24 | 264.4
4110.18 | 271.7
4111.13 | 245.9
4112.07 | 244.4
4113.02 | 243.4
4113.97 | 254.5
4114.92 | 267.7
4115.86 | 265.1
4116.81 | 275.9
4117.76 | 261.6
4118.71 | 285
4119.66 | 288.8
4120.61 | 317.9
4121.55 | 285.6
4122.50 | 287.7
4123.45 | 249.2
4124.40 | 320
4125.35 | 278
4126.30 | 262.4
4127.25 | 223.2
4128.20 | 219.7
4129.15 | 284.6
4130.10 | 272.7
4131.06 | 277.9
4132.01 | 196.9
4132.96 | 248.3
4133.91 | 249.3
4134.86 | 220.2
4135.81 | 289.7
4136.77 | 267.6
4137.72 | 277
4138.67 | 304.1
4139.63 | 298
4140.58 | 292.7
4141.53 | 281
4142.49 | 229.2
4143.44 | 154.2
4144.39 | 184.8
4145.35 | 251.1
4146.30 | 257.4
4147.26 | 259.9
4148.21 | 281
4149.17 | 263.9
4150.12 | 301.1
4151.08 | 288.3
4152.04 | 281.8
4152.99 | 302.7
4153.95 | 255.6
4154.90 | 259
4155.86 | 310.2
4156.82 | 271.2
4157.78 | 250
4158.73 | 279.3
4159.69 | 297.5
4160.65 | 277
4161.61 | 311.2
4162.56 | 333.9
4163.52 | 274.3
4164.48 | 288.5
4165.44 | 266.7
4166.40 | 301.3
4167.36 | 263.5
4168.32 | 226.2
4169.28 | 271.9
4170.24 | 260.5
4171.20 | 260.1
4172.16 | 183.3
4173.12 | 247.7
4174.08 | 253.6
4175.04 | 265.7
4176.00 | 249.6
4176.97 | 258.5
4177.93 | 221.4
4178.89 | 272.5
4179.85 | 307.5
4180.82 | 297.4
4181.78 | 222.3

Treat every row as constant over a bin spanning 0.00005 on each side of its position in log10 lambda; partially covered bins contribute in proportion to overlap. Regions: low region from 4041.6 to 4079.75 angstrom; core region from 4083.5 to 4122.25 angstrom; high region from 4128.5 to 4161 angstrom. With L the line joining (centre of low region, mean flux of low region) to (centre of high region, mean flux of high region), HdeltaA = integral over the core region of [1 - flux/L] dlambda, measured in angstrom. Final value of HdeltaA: -1.5 angstrom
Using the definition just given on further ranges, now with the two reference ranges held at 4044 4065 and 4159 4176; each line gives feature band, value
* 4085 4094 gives -1.3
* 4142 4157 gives 0.1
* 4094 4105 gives 0.3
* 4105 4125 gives -1.8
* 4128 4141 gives -0.6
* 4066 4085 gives -1.1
